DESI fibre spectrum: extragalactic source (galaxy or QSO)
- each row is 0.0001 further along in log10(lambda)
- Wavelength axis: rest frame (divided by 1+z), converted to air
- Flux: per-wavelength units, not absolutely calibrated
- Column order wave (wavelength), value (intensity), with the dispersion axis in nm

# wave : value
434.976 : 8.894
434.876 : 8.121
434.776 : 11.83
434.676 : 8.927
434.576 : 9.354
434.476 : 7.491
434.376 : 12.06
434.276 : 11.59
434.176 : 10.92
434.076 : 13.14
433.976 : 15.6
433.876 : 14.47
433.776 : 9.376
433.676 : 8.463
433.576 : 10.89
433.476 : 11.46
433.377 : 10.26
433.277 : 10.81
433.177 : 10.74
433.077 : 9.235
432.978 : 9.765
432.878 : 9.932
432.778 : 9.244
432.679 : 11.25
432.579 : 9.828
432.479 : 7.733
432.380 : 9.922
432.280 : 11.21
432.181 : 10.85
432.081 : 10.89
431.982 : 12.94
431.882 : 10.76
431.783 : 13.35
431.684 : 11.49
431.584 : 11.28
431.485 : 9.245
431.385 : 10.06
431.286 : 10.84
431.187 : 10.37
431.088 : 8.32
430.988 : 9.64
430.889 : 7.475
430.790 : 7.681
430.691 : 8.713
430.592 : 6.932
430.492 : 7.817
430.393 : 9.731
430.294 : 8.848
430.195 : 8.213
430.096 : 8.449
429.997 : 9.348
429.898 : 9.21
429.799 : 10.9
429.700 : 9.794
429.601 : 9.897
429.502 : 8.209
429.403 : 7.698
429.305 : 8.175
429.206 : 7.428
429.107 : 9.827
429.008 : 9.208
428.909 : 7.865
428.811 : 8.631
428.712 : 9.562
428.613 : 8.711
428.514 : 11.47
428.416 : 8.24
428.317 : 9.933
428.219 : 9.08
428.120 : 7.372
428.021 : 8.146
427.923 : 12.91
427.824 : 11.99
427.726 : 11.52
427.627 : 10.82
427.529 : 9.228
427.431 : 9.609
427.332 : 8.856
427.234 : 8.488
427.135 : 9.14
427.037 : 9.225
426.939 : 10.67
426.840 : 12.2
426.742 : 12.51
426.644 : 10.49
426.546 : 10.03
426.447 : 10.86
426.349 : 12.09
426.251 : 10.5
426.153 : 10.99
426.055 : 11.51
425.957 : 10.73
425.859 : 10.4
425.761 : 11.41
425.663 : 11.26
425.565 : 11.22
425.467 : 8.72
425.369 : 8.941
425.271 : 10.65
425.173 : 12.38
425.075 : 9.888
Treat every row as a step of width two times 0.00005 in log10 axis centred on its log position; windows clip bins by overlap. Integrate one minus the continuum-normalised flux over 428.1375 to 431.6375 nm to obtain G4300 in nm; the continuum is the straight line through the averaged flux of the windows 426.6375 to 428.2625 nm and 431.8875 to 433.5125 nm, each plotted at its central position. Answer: 0.41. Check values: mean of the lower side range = 10.1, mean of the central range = 9.04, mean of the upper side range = 10.4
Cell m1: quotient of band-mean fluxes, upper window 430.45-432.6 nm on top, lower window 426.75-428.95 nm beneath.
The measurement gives 1.0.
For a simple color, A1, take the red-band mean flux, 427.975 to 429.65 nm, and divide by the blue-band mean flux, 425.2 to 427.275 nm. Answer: 0.83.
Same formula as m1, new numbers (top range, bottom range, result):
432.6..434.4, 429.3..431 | 1.27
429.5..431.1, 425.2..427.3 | 0.83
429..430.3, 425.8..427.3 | 0.84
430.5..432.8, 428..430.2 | 1.11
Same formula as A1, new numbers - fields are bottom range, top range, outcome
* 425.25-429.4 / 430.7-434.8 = 1.05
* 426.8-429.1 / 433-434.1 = 1.16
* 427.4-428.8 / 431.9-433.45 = 1.05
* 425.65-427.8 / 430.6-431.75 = 0.90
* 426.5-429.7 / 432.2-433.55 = 1.06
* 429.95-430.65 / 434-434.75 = 1.27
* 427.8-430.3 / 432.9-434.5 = 1.20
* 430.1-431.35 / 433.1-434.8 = 1.26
